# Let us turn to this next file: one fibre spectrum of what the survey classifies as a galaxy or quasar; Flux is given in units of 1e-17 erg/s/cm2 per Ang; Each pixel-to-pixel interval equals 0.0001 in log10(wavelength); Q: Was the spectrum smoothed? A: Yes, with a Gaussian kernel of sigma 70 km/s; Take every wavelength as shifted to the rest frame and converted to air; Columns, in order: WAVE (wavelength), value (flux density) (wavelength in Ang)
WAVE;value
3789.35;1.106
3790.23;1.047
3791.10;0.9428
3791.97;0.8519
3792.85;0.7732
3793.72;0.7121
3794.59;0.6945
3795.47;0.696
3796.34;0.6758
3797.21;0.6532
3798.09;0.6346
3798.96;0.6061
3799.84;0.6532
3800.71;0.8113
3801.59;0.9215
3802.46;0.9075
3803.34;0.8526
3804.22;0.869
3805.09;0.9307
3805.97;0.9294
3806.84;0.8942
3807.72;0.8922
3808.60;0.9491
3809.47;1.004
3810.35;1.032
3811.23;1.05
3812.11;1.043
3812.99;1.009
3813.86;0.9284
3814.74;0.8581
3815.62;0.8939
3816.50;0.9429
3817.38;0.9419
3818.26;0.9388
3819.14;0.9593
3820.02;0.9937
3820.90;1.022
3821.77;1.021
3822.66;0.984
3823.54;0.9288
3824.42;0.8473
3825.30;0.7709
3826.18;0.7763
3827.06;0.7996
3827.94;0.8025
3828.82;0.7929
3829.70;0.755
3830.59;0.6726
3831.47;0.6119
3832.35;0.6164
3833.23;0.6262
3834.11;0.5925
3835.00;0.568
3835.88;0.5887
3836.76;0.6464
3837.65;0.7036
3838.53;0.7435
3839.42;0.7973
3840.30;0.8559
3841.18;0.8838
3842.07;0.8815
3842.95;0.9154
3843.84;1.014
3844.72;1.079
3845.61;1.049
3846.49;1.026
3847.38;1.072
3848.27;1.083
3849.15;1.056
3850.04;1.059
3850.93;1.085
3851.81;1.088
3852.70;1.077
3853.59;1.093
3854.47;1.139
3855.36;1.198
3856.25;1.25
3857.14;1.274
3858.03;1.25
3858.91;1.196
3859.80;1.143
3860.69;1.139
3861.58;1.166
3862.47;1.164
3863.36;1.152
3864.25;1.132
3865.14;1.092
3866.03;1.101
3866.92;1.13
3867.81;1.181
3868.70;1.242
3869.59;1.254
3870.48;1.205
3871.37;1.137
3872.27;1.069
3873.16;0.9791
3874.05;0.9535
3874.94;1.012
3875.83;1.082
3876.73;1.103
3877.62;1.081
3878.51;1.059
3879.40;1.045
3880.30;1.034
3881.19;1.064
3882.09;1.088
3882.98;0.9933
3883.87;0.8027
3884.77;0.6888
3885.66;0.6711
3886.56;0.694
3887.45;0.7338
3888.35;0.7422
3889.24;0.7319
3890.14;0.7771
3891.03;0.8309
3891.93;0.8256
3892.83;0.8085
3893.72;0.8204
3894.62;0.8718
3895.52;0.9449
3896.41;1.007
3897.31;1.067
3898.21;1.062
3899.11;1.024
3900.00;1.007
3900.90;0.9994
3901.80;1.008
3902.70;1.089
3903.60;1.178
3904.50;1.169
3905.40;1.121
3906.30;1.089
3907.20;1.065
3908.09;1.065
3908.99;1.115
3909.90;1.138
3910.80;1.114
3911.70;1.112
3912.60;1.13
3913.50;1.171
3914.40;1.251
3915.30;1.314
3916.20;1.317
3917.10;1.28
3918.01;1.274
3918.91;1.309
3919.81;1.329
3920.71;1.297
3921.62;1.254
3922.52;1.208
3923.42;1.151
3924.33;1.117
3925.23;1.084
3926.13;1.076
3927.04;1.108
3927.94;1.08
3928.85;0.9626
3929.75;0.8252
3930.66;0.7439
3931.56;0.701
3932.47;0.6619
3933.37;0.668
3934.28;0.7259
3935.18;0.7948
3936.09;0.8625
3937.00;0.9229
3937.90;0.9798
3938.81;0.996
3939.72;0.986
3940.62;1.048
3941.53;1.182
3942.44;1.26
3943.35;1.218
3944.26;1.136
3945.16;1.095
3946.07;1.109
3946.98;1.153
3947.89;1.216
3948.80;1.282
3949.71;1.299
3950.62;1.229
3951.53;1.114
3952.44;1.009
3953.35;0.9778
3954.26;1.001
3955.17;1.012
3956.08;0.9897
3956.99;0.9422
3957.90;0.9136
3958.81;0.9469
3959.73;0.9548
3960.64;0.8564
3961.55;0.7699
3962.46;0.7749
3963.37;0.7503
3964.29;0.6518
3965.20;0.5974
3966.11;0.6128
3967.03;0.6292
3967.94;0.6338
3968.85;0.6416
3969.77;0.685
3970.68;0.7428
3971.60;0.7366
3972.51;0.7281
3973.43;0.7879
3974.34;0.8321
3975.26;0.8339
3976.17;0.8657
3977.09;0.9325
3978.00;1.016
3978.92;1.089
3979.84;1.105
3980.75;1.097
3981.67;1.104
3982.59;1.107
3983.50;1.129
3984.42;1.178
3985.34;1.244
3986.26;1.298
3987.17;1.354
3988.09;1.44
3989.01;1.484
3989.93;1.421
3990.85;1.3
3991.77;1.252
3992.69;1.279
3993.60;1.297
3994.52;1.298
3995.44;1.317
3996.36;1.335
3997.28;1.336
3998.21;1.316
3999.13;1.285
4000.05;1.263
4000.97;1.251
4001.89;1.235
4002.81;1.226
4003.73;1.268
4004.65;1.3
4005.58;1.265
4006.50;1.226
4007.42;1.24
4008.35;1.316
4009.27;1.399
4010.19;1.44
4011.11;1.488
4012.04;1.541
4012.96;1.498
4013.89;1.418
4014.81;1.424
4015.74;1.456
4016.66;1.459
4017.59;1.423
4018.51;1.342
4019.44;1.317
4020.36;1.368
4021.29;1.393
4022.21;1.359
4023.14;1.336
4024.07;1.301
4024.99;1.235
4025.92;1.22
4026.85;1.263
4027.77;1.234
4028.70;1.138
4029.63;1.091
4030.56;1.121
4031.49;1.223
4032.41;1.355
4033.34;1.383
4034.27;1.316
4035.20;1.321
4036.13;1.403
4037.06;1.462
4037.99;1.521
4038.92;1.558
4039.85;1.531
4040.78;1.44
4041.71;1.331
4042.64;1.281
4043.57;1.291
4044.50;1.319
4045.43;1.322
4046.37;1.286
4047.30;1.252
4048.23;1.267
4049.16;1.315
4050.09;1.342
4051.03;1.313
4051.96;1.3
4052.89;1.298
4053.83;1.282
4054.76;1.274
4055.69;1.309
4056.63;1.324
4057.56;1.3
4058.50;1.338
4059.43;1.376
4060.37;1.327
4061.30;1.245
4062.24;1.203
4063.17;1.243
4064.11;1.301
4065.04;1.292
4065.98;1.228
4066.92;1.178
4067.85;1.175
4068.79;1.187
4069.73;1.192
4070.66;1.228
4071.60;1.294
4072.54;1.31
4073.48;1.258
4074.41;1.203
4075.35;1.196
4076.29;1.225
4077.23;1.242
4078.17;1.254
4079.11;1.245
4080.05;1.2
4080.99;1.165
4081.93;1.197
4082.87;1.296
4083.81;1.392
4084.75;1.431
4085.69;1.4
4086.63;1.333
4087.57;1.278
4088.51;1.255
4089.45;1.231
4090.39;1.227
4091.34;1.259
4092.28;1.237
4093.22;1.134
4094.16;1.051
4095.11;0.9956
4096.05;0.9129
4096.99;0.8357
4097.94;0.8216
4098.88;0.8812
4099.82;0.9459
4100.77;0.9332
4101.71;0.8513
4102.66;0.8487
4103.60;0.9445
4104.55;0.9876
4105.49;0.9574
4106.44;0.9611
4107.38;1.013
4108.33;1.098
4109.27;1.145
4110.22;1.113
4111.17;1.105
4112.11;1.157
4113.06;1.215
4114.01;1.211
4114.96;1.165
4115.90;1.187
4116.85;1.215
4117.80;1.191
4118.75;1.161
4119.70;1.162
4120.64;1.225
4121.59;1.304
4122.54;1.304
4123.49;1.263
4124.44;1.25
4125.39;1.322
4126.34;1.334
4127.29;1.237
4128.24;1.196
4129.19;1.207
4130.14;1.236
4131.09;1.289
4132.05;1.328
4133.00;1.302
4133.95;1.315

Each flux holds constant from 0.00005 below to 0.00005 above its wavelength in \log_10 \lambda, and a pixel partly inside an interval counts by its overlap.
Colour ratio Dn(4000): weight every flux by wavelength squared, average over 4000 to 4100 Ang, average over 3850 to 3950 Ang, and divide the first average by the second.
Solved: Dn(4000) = 1.3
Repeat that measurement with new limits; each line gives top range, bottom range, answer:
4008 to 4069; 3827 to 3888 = 1.49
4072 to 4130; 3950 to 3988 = 1.33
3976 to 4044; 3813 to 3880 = 1.44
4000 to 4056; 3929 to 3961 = 1.39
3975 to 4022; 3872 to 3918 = 1.34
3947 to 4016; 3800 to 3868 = 1.26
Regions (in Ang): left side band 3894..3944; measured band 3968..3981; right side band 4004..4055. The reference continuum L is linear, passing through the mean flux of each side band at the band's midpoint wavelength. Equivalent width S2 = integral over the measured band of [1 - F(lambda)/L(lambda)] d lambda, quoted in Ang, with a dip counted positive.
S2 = 3.8 Ang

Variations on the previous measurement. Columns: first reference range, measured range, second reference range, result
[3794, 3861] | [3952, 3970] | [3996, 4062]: 5.5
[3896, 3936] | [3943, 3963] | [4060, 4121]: 0.9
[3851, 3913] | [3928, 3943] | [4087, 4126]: 2.2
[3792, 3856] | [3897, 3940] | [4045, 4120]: -3.2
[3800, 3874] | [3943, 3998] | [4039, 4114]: 3.1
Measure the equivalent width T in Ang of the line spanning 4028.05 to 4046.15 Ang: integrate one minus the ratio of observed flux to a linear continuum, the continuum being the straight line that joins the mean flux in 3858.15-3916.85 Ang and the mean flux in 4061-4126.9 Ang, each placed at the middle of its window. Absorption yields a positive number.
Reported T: -3.2 Ang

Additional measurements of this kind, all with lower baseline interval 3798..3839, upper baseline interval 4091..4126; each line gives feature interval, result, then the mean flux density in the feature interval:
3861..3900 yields -4.4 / 0.992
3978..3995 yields -4.4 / 1.24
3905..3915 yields -2.3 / 1.13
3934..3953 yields -2.6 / 1.08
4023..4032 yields -1.7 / 1.21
